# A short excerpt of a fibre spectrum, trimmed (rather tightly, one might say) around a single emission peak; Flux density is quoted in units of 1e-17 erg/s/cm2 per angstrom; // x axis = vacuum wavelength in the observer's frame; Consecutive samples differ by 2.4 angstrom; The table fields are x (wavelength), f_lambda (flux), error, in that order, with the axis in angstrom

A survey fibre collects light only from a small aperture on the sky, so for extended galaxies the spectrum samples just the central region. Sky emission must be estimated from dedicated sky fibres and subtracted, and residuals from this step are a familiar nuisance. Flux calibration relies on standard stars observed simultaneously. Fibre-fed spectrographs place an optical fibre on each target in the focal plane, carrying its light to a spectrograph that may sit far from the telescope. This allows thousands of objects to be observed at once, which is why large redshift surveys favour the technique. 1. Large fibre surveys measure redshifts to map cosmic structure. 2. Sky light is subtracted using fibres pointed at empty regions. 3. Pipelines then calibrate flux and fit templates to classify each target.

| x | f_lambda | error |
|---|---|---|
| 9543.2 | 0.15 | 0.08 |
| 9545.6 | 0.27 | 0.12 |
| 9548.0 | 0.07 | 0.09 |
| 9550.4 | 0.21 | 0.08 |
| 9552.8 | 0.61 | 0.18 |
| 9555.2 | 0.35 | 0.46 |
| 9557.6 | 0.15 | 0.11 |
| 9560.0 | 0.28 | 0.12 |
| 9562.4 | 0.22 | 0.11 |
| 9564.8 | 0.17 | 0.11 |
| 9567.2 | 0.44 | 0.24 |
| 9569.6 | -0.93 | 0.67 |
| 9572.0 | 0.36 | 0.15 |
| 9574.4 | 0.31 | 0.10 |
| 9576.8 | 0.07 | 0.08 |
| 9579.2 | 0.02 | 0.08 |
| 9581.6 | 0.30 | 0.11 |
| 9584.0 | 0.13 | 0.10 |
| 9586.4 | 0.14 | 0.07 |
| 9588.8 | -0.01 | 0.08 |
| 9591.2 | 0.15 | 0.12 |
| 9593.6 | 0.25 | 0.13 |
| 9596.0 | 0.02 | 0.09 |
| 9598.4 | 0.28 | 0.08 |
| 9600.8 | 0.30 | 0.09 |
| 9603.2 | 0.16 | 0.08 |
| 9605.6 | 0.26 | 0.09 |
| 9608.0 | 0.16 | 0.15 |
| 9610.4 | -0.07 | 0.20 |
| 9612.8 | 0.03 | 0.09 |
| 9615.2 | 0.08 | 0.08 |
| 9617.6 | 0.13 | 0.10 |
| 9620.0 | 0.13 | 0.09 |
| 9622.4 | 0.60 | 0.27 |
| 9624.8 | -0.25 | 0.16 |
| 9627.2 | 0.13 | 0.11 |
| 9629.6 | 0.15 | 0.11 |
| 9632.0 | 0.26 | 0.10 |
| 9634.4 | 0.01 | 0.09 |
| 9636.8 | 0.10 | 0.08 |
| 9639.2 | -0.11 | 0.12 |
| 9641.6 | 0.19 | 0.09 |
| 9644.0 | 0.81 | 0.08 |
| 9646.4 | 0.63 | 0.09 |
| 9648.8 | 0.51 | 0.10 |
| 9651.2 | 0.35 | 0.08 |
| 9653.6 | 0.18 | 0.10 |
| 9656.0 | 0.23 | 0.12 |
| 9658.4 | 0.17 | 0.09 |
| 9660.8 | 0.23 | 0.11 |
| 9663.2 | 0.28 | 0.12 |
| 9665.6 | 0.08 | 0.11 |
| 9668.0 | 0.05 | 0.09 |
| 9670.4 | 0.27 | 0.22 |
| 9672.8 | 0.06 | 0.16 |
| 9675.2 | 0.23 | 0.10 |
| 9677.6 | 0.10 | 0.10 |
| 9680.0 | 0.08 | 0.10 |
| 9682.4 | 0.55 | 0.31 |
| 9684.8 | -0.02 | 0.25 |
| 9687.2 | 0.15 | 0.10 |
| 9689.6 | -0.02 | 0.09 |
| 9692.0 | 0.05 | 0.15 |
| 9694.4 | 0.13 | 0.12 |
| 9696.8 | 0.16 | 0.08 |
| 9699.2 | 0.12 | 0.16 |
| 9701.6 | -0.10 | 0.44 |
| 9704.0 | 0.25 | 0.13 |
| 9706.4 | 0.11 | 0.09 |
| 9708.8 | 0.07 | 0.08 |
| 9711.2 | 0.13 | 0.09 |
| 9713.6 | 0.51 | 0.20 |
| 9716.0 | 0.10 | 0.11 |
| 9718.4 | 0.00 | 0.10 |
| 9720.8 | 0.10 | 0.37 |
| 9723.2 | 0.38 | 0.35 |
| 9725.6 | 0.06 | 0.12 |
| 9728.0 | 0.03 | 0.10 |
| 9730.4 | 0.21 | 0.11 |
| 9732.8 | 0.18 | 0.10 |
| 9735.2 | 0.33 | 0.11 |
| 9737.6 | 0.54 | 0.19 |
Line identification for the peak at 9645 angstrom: [O III]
